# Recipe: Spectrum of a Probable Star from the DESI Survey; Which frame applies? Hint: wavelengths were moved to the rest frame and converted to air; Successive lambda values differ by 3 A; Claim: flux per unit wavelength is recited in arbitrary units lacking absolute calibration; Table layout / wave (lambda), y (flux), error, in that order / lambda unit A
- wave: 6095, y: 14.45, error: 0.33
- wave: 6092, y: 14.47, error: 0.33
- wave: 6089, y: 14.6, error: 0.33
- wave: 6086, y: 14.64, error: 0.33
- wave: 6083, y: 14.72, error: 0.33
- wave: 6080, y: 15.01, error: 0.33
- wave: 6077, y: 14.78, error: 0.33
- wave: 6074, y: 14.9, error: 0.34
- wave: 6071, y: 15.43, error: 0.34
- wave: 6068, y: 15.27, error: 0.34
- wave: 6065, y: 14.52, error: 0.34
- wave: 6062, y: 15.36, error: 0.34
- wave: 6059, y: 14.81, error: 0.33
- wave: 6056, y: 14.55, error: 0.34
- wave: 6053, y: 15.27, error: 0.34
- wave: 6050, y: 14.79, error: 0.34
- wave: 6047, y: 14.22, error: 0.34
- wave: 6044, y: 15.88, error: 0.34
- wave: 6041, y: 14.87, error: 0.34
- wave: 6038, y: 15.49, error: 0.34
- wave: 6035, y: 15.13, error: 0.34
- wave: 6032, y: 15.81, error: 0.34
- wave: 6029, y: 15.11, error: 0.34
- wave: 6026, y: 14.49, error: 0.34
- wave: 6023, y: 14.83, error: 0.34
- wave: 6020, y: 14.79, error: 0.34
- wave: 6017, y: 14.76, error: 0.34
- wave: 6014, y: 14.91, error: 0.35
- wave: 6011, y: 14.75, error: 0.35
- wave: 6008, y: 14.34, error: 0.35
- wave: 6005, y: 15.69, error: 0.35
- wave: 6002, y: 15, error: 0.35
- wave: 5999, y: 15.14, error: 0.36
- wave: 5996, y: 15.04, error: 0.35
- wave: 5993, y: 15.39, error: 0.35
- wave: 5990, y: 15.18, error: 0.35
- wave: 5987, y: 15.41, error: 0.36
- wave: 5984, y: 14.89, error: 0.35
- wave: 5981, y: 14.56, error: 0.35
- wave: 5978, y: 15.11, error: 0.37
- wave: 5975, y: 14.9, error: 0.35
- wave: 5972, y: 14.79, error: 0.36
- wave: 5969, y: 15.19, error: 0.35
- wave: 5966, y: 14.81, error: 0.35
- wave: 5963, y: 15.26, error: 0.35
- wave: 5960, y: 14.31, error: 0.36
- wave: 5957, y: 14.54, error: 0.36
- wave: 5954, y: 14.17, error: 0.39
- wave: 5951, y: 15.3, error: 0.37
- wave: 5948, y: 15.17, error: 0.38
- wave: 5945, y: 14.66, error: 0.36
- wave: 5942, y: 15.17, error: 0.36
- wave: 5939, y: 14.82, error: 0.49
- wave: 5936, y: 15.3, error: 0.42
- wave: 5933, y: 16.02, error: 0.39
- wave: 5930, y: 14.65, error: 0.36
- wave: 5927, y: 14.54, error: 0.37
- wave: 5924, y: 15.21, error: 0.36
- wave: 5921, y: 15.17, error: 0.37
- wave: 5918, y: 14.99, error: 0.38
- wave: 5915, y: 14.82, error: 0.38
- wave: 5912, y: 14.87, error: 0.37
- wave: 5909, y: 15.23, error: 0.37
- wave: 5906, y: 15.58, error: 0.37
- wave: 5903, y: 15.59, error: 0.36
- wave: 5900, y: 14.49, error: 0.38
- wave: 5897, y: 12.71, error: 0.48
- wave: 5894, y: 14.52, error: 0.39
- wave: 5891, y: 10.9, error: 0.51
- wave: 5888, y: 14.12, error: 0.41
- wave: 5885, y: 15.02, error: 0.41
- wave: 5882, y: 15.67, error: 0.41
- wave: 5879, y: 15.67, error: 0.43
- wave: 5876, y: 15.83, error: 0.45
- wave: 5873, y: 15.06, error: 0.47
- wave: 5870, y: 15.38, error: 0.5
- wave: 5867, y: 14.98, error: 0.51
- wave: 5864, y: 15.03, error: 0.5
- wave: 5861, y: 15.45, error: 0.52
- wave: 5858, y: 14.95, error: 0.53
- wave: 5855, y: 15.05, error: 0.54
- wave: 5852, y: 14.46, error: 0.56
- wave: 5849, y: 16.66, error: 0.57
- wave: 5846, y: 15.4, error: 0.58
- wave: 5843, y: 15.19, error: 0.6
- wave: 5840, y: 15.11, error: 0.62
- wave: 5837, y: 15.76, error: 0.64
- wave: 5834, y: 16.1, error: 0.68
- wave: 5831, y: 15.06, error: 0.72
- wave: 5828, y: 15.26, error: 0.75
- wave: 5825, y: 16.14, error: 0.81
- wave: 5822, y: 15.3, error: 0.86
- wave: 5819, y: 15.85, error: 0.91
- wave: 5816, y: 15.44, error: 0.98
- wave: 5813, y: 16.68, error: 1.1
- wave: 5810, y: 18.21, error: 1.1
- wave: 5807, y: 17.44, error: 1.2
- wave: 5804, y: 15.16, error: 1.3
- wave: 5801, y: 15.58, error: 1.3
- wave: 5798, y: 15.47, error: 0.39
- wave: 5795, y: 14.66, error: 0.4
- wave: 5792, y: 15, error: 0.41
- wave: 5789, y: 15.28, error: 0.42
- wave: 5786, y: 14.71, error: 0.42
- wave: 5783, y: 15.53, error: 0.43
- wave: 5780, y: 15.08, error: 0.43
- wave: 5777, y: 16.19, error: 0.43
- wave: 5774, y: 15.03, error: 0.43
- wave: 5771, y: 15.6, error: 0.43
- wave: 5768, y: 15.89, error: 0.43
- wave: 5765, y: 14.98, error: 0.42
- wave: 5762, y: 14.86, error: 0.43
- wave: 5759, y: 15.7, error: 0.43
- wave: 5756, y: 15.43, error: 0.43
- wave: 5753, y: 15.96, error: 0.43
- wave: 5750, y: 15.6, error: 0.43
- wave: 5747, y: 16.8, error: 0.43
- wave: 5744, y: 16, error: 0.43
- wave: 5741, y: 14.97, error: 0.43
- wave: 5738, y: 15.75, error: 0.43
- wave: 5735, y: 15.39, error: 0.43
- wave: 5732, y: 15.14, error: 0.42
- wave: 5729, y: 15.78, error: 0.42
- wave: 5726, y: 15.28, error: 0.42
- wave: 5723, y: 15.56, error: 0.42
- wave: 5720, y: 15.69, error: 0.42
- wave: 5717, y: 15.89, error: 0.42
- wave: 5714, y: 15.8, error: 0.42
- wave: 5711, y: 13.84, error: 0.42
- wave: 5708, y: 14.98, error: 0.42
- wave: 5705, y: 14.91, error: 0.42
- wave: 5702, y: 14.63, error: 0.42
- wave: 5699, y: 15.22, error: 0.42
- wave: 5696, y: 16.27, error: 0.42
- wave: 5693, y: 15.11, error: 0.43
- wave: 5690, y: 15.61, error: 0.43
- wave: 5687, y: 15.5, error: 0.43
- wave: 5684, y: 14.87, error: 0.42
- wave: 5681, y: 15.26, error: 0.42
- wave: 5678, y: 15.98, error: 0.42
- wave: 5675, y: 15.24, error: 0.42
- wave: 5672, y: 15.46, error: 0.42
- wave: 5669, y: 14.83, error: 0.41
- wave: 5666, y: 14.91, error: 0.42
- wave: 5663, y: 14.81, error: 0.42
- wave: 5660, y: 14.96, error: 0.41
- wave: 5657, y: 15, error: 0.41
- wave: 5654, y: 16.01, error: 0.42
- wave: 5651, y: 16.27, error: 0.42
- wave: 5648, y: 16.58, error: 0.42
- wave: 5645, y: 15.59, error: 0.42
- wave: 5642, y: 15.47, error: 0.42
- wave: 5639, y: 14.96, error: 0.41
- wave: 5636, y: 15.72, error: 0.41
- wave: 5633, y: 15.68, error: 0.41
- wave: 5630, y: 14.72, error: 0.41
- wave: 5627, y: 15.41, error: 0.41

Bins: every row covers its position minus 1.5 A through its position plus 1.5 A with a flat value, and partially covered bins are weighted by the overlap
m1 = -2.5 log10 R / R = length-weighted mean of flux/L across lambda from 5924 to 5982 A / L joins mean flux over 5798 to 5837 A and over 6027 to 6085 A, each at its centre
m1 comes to 0.04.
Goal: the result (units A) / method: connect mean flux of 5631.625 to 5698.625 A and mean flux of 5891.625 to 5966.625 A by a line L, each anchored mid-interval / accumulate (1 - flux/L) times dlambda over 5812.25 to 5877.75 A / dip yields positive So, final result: -1.8 A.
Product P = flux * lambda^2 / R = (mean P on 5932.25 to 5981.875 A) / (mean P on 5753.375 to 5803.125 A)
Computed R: 1.0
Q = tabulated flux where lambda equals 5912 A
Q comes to 14.87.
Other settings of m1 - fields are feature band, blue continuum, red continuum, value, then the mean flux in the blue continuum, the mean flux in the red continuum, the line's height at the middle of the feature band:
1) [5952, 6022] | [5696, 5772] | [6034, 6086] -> 0.01 mag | 15.4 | 15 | 15.1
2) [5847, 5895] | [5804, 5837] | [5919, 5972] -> 0.05 mag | 16.1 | 15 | 15.6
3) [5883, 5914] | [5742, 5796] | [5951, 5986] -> 0.05 mag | 15.5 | 14.8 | 15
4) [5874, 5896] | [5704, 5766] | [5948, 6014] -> 0.05 mag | 15.5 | 14.9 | 15.1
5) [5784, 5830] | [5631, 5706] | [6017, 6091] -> -0.03 mag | 15.4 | 15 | 15.2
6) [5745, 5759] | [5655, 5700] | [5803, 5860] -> -0.03 mag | 15.3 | 15.8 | 15.5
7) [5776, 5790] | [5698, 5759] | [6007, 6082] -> 0.00 mag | 15.4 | 15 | 15.4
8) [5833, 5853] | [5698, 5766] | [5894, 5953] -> -0.03 mag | 15.4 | 14.9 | 15.1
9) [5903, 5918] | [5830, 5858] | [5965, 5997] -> 0.00 mag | 15.4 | 15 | 15.2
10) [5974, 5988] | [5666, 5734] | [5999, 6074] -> 0.01 mag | 15.3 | 15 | 15.1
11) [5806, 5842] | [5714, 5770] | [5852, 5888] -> -0.05 mag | 15.6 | 15.2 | 15.3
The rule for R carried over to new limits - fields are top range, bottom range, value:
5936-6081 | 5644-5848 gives 1.06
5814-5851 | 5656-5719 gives 1.08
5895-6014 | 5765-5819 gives 1.01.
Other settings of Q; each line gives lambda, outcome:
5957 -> 14.54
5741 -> 14.97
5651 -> 16.27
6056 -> 14.55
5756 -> 15.43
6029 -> 15.11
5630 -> 14.72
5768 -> 15.89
